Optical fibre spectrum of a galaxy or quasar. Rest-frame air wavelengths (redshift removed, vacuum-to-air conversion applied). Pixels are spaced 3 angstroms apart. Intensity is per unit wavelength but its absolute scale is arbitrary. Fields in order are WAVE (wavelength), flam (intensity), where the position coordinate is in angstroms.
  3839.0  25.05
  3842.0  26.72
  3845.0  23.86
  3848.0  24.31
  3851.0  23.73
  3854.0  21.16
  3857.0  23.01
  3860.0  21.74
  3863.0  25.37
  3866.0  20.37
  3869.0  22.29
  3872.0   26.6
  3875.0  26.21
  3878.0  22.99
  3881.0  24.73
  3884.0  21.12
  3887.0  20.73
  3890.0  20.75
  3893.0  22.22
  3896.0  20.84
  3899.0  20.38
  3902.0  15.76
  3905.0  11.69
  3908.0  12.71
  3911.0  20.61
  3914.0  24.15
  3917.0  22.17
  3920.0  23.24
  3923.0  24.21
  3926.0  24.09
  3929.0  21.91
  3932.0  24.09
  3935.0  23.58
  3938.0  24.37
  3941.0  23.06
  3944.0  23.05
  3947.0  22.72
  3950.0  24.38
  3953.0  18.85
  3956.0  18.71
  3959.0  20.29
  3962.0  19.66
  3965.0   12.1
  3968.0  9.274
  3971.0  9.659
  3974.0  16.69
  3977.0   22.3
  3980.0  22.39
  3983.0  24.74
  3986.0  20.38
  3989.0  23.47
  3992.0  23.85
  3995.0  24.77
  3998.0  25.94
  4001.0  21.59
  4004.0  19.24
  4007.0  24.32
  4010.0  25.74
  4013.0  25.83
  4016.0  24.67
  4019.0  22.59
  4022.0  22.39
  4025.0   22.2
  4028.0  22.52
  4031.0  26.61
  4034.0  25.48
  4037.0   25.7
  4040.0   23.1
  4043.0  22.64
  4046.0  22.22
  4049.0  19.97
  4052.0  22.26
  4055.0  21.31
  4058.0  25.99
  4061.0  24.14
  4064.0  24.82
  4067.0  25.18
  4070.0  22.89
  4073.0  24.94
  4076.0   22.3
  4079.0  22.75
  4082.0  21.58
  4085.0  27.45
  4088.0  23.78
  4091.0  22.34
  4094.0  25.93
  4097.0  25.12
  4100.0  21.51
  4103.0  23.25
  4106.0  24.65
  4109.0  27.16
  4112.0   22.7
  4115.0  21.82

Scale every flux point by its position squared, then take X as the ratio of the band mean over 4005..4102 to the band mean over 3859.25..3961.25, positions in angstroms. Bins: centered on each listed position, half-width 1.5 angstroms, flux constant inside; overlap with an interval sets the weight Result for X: 1.2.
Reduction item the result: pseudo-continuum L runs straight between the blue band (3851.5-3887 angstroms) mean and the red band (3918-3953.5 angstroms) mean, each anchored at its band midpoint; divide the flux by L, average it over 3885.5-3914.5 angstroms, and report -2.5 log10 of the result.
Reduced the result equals 0.23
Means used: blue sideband 23.1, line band 18.8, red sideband 23.2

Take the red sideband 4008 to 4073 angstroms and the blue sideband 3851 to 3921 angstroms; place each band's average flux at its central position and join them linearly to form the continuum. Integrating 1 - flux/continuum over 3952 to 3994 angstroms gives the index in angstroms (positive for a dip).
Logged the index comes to 7.3 angstroms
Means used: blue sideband 21.4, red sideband 23.8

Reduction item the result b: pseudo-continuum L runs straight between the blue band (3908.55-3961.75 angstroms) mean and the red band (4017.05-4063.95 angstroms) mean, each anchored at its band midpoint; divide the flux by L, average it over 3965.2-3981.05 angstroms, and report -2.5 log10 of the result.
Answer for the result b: 0.41 mag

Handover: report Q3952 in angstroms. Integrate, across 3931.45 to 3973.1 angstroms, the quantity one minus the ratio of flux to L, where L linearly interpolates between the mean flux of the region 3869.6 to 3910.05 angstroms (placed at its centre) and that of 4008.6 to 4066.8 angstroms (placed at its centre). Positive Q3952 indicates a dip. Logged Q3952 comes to 4.6 angstroms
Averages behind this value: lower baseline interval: 20.6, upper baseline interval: 23.7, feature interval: 19.4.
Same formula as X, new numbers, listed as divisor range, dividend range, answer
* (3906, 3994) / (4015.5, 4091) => 1.20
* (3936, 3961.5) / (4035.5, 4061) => 1.10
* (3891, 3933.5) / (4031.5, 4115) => 1.25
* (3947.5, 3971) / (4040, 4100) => 1.44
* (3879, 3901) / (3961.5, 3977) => 0.68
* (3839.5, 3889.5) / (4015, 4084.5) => 1.10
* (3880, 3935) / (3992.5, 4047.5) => 1.20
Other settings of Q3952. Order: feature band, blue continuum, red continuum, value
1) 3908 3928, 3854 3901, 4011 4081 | 0.4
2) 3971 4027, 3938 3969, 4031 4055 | -3.0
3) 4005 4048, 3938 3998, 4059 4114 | -3.5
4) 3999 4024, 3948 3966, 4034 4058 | -2.1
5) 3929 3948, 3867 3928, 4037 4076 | -1.3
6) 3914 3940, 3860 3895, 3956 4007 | -2.4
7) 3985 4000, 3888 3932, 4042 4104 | -1.2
